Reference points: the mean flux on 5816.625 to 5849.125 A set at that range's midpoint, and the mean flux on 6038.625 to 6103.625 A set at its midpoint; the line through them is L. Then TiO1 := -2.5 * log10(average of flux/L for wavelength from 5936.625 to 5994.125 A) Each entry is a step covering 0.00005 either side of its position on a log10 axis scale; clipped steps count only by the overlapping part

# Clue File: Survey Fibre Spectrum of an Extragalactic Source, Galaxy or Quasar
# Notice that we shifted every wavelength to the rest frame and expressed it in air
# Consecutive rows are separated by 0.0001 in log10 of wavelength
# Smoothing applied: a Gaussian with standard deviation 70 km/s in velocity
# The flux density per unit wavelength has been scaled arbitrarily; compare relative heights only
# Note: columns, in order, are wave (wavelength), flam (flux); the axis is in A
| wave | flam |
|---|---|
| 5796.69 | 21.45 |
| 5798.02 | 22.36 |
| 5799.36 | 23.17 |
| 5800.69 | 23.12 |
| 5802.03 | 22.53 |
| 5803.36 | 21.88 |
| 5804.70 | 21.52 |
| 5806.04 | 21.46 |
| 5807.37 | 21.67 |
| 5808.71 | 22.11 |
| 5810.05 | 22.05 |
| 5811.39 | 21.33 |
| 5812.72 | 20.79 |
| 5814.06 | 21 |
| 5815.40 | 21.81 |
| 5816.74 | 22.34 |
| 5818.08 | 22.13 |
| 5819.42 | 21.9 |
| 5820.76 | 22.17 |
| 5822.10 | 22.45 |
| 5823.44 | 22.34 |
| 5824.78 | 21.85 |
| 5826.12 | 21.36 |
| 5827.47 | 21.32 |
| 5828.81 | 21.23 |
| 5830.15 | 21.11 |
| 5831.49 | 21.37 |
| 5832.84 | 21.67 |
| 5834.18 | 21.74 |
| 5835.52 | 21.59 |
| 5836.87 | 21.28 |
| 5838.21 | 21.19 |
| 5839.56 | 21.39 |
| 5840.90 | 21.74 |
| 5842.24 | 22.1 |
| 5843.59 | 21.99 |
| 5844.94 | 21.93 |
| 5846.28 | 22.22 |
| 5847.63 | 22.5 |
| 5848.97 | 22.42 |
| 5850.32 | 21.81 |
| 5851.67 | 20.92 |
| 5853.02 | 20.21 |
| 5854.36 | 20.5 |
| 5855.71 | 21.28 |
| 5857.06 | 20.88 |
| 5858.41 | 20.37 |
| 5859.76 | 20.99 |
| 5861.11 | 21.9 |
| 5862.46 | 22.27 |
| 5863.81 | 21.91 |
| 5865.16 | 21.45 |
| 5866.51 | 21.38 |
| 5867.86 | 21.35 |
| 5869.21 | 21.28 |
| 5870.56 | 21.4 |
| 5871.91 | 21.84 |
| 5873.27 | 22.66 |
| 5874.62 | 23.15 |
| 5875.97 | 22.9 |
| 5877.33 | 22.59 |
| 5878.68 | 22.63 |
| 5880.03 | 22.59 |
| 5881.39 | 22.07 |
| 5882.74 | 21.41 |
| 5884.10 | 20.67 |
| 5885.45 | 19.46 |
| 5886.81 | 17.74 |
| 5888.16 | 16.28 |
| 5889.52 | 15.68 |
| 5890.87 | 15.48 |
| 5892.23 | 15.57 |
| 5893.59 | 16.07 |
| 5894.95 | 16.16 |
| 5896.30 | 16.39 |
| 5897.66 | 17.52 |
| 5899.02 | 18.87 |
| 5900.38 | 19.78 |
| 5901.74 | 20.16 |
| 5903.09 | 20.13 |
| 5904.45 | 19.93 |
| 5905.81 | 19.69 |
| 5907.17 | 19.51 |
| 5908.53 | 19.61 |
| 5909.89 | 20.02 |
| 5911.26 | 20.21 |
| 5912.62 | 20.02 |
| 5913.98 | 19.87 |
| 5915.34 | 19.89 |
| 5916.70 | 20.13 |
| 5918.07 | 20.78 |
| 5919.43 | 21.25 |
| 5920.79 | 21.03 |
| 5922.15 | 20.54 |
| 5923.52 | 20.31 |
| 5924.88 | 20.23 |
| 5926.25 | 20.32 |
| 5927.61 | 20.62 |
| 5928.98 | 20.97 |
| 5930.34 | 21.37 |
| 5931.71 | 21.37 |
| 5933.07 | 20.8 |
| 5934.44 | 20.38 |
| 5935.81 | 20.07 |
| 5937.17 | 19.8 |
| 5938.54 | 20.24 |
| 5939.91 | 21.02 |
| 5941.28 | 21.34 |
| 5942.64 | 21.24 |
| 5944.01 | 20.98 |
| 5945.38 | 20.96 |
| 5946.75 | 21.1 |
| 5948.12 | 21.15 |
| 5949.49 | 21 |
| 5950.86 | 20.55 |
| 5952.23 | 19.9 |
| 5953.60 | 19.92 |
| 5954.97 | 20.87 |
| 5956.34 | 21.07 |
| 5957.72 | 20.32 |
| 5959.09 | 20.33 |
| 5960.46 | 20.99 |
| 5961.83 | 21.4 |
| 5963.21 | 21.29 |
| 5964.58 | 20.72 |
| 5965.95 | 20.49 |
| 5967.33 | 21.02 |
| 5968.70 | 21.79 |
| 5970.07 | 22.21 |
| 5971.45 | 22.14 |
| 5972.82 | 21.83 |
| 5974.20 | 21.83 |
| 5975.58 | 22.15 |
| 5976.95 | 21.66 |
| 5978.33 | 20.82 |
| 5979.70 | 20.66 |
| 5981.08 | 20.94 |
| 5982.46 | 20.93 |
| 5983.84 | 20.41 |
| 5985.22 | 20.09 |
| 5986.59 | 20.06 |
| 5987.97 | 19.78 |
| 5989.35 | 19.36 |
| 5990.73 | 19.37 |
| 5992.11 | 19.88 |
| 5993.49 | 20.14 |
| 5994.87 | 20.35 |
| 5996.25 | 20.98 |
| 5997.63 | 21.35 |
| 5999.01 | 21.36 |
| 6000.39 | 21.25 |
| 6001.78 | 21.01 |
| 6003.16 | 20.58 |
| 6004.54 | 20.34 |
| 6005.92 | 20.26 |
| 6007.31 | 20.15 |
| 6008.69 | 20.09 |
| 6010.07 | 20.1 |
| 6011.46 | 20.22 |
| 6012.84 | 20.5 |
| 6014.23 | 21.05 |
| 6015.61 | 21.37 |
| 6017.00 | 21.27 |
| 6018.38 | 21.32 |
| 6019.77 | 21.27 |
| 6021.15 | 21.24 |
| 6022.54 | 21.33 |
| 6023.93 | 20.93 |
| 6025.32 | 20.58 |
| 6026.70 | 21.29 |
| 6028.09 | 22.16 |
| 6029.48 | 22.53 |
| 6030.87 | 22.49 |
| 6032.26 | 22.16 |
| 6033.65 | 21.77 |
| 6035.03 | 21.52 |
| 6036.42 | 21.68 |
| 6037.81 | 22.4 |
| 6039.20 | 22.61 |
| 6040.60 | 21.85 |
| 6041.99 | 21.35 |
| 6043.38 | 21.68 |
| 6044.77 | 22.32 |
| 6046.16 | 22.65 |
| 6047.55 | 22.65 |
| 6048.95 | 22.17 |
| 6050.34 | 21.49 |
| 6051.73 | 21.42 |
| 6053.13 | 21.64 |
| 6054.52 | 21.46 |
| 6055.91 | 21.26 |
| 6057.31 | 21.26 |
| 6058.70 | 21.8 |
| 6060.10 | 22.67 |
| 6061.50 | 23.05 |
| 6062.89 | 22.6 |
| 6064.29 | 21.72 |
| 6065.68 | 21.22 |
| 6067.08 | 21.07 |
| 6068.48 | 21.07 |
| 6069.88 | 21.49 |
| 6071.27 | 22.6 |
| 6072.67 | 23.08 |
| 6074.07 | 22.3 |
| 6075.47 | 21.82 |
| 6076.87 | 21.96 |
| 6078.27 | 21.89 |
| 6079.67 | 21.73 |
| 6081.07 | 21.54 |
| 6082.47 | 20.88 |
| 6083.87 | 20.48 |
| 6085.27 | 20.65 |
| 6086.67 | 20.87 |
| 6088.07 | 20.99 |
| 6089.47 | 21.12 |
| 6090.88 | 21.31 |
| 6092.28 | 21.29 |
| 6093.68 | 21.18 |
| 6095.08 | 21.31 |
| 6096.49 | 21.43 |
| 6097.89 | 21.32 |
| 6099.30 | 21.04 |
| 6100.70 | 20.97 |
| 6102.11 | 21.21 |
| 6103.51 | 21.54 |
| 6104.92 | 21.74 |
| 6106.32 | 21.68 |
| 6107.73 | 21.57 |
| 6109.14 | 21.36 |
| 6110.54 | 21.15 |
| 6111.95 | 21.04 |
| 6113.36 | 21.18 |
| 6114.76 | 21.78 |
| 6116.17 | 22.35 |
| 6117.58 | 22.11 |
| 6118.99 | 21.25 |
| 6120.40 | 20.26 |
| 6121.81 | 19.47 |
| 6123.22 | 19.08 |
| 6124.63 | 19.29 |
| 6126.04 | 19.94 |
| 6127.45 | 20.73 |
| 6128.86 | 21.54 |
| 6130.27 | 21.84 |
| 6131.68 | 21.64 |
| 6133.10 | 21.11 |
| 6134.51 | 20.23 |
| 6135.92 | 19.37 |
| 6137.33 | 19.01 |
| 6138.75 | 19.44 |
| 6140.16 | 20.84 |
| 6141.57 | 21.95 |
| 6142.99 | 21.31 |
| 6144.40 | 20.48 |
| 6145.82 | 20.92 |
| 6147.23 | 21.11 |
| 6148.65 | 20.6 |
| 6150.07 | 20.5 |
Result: 0.05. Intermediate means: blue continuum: 21.8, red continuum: 21.6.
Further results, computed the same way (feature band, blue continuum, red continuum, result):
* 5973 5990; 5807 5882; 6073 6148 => 0.03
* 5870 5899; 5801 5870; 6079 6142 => 0.11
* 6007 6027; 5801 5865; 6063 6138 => 0.02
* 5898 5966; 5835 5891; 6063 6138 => 0.04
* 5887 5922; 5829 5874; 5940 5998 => 0.13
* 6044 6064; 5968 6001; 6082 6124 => -0.05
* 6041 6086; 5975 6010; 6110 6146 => -0.06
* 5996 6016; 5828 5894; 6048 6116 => 0.03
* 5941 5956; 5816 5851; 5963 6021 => 0.01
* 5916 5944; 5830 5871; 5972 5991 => 0.02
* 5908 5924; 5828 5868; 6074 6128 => 0.06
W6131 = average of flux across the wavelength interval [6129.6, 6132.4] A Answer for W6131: 21.7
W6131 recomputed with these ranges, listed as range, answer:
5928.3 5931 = 21.2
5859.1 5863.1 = 21.7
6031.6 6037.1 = 21.8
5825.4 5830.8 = 21.3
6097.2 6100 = 21.2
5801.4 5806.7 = 21.8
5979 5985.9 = 20.6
